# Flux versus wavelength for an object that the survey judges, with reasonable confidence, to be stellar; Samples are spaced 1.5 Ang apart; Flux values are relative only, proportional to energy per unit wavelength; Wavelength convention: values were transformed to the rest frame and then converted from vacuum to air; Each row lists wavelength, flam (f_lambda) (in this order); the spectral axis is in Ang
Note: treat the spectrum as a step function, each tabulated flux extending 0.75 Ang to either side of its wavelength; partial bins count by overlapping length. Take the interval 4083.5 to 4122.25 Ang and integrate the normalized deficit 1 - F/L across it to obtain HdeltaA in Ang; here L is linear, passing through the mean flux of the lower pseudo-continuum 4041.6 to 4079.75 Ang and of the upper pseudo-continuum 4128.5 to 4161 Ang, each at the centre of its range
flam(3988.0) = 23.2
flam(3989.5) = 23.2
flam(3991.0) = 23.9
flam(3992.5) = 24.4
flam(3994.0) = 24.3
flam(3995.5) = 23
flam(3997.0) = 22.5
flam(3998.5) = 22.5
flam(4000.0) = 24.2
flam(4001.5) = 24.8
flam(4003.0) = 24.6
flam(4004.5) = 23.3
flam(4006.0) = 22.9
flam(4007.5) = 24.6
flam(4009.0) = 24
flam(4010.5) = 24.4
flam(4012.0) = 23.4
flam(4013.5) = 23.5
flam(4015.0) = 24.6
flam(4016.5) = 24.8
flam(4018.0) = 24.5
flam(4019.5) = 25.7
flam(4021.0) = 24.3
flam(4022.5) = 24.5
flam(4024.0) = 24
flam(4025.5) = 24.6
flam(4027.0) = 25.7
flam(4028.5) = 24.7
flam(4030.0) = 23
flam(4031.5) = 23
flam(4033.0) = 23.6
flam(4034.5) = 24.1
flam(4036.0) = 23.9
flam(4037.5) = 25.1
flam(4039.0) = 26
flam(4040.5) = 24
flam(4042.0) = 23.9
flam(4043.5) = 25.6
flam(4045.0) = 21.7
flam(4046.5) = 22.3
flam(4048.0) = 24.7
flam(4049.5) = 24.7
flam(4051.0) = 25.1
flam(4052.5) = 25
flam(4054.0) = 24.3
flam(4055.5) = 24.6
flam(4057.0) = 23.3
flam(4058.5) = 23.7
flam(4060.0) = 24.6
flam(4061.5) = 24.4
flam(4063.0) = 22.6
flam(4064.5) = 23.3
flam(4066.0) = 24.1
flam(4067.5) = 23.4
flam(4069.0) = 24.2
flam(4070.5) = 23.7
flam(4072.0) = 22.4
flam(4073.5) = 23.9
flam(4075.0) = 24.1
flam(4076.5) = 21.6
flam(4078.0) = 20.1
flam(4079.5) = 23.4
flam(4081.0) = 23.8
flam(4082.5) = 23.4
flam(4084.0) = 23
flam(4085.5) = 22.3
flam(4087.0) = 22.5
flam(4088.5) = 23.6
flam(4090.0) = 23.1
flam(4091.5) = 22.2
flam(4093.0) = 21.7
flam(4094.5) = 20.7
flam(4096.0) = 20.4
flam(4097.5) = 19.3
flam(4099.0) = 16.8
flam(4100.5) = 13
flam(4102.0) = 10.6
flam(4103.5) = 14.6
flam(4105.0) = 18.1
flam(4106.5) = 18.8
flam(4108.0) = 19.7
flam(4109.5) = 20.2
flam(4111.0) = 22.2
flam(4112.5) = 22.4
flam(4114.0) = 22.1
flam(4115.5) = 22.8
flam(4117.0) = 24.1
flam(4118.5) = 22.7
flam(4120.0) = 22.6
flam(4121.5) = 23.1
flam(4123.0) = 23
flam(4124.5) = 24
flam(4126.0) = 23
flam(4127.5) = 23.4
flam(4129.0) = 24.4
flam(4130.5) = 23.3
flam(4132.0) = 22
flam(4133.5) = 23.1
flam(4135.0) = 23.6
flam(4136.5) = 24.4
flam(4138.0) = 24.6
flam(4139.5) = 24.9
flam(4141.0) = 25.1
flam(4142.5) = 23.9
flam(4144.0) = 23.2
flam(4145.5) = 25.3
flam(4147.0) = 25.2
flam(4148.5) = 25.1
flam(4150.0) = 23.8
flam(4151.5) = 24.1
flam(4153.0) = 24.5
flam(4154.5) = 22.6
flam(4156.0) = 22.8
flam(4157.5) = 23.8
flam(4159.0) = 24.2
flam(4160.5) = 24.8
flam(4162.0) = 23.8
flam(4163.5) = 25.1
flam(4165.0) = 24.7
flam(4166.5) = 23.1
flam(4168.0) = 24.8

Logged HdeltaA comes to 5.5 Ang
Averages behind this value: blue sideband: 23.6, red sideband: 24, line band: 20.5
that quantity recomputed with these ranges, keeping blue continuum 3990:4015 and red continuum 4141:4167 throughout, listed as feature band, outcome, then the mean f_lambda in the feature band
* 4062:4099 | 2.3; 22.5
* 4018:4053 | -0.7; 24.3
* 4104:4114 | 1.6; 20.2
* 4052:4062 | -0.1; 24.3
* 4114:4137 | 0.8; 23.2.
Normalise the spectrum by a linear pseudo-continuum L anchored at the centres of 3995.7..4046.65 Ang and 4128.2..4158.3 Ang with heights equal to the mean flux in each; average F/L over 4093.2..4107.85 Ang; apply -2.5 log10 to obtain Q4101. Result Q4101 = 0.36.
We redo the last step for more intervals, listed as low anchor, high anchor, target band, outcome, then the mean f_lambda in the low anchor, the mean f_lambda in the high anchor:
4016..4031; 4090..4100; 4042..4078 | -0.07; 24.6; 20.2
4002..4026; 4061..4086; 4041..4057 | -0.02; 24.2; 23.2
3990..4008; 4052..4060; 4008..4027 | -0.02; 23.7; 24.2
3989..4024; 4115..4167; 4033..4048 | -0.01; 24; 23.8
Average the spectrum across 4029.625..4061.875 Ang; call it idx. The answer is 24.1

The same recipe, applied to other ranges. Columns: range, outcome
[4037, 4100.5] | 23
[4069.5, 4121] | 21.1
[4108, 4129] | 22.7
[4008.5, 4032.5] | 24.3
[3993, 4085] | 23.9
